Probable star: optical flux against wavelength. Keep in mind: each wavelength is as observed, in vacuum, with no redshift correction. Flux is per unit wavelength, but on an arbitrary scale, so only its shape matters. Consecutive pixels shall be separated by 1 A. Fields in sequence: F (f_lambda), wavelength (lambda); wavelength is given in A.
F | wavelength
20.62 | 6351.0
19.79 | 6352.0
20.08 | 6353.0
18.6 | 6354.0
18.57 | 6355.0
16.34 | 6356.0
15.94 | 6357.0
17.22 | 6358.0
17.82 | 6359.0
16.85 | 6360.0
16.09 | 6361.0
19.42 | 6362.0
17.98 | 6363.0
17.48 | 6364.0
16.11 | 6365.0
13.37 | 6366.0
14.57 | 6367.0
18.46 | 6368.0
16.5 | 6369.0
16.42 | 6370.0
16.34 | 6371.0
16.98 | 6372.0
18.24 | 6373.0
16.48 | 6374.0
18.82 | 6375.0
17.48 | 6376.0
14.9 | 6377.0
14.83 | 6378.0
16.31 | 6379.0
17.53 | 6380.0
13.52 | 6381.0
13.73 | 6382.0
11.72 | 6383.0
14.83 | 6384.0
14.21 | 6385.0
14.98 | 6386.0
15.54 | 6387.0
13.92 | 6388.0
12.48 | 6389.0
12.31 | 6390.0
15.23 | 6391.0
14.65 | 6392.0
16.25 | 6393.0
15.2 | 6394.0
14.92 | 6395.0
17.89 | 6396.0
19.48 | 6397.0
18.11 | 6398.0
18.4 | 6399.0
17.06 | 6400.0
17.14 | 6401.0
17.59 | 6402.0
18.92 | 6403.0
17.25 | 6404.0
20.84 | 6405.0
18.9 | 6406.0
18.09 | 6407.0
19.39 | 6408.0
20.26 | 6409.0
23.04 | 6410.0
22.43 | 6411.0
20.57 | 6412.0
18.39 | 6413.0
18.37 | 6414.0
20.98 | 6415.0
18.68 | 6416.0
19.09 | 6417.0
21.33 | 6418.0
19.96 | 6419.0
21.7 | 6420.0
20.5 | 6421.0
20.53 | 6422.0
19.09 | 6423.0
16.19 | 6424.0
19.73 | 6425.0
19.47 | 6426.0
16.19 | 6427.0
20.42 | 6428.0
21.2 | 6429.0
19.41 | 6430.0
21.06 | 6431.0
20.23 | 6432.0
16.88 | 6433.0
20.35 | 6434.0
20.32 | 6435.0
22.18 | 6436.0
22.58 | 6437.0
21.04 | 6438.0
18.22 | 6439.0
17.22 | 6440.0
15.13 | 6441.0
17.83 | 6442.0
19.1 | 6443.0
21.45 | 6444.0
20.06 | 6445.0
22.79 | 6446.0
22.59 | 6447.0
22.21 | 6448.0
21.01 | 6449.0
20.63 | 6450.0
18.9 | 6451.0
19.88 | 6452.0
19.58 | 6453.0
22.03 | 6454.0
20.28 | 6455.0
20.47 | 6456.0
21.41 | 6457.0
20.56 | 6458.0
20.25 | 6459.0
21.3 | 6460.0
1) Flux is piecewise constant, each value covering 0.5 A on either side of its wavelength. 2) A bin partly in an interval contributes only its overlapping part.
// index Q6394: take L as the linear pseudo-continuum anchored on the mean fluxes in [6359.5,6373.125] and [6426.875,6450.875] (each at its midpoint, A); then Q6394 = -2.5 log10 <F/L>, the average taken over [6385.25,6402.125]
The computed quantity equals 0.14 mag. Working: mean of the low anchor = 16.7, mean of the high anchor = 20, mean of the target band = 15.9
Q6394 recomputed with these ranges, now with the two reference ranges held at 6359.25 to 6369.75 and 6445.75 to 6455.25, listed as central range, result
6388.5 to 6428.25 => 0.029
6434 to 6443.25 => 0.055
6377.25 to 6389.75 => 0.218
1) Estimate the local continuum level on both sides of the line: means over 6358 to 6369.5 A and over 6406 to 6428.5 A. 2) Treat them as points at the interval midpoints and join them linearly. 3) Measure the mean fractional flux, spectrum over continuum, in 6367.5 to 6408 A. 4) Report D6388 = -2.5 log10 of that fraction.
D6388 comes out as 0.11 mag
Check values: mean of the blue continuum 16.8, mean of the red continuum 19.7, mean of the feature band 16.3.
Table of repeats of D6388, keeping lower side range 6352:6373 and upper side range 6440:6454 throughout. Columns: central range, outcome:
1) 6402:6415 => -0.05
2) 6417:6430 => -0.02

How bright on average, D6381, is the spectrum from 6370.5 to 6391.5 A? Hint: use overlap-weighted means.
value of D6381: 15.3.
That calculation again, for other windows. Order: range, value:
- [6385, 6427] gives 18.1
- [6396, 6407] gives 18.3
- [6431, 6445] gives 19.5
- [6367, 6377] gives 17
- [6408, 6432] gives 19.9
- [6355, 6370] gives 16.8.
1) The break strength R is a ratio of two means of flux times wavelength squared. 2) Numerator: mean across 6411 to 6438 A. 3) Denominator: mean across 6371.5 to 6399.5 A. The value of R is 1.3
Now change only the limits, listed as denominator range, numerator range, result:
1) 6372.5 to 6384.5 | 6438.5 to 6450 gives 1.29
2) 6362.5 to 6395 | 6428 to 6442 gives 1.29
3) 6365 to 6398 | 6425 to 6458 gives 1.31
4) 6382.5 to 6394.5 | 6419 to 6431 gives 1.39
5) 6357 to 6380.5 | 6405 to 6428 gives 1.19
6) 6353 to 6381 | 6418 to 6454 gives 1.21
